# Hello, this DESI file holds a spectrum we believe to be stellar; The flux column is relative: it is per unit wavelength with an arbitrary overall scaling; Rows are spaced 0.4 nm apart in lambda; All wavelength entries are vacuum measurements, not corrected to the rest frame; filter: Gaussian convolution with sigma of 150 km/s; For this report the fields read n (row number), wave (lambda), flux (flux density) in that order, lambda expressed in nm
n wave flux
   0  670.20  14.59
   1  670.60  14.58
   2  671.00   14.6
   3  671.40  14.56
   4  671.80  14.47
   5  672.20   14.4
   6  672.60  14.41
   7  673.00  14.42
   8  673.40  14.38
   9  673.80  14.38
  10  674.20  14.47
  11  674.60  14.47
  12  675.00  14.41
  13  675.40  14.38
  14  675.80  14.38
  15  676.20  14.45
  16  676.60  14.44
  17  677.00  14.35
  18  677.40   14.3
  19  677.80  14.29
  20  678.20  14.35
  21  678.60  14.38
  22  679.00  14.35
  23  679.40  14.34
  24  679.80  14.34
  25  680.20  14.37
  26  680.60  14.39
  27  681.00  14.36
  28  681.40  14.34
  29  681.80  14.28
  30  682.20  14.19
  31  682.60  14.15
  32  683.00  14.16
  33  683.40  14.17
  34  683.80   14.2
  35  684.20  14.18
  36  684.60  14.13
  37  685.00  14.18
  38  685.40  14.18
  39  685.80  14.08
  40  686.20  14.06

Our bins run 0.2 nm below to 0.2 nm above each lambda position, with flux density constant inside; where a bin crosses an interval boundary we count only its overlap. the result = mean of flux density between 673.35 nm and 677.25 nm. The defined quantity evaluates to 14.4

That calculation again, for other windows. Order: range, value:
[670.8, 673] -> 14.5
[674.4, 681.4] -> 14.4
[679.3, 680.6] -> 14.4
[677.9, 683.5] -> 14.3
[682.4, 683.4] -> 14.2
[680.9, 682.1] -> 14.3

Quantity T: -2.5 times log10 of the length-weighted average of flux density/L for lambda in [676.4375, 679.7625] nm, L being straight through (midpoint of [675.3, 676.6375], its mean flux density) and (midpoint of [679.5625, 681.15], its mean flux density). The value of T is 0.00 mag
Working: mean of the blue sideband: 14.4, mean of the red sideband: 14.4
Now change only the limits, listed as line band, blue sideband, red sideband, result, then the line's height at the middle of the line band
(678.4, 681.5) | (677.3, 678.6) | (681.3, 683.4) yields -0.01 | 14.3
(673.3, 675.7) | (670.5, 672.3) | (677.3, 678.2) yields 0.00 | 14.4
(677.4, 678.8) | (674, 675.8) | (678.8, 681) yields 0.00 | 14.4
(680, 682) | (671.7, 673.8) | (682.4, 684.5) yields -0.01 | 14.2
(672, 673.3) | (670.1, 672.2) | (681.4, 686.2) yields 0.01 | 14.5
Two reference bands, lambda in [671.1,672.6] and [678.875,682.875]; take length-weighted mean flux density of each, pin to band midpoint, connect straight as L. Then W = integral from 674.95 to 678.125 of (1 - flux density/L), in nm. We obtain 0.00 nm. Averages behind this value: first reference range 14.5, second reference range 14.3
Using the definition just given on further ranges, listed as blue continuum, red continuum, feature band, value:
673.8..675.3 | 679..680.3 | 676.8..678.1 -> 0.006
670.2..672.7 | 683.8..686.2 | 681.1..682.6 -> -0.003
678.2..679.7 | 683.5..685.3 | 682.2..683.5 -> 0.006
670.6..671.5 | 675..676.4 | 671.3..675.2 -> 0.017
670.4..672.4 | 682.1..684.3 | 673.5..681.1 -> -0.017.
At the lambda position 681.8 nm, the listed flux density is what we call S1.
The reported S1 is 14.28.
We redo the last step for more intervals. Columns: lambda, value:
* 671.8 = 14.47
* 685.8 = 14.08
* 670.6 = 14.58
